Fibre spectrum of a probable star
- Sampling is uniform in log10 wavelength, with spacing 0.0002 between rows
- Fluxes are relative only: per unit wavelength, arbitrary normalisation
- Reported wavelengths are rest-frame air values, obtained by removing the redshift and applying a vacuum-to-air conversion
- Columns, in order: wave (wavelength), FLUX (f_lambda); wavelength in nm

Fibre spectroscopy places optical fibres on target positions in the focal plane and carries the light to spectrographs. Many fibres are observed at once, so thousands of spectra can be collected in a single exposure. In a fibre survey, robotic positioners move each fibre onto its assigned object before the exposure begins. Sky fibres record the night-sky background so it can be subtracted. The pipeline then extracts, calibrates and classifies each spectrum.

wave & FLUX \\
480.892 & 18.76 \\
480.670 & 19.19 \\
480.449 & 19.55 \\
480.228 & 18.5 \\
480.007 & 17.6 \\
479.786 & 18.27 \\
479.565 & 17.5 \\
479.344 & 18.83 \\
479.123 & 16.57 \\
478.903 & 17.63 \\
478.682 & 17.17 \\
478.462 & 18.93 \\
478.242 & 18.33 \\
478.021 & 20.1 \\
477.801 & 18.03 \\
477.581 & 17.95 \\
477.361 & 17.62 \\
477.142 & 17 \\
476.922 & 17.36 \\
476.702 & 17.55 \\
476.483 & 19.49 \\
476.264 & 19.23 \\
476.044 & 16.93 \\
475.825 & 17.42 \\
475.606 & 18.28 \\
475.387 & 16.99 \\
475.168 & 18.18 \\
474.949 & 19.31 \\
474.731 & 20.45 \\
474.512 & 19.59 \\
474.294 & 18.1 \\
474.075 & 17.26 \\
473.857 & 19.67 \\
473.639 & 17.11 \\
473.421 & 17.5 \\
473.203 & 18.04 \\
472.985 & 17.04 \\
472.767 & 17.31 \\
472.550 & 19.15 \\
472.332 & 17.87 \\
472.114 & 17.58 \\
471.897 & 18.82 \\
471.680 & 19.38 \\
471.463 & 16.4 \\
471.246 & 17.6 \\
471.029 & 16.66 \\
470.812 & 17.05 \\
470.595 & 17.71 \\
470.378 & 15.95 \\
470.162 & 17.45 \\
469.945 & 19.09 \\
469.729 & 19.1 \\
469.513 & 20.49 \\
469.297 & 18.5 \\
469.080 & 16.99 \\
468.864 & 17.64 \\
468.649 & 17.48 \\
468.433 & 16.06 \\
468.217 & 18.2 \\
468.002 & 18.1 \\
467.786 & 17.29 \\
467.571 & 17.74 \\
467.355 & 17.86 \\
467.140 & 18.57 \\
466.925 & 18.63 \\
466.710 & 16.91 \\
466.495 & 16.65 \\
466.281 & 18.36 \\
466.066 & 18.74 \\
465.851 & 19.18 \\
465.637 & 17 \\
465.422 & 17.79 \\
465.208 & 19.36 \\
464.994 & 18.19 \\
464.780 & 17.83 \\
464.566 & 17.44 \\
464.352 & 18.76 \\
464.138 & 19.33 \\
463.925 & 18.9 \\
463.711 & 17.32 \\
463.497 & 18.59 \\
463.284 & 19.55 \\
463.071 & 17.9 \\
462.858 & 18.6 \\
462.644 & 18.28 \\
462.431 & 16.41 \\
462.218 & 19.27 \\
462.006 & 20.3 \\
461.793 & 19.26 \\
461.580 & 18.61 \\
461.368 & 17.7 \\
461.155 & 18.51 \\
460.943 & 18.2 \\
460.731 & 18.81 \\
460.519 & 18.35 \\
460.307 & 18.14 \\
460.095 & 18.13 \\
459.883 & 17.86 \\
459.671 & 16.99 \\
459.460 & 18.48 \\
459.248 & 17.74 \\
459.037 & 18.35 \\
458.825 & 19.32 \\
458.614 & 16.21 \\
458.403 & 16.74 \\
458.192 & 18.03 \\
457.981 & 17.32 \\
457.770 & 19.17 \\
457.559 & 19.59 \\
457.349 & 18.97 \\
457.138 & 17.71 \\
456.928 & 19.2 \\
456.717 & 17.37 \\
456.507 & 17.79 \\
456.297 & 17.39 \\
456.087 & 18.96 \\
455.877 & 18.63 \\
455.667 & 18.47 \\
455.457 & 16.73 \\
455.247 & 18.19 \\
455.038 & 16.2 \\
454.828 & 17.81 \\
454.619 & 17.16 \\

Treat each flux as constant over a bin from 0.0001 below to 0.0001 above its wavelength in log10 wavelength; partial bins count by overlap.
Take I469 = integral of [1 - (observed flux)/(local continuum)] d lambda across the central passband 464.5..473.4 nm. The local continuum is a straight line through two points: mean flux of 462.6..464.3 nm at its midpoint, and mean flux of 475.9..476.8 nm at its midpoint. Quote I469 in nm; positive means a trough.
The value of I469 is 0.274 nm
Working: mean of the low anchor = 18.6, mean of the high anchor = 18.3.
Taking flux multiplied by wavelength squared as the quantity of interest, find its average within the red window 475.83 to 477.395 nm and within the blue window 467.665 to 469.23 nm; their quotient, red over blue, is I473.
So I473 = 1.06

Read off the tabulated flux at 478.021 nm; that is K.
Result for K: 20.1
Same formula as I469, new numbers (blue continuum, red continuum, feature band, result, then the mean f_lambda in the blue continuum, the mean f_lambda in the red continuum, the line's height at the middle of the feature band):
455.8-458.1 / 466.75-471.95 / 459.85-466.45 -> -0.11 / 18.4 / 17.8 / 18.1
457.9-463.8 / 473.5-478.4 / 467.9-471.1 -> 0.08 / 18.2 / 18.3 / 18.2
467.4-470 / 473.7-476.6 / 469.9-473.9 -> 0.12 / 18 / 18.5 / 18.3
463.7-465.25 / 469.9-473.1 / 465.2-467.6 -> 0.02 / 18.4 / 17.6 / 18.2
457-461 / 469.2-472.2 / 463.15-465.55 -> -0.05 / 18.1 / 18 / 18.1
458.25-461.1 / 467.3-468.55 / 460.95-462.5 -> -0.07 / 18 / 17.5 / 17.9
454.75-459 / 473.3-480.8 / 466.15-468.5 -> 0.05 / 18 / 18.2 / 18.1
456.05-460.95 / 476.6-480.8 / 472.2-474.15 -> 0.02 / 18.1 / 18.1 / 18.1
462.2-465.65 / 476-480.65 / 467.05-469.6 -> 0.05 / 18.3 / 18.1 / 18.2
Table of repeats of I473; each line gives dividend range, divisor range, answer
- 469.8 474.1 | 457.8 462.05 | 1.03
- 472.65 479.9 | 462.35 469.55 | 1.05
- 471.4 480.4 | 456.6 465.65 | 1.06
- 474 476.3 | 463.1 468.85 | 1.05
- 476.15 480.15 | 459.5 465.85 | 1.05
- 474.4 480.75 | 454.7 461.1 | 1.10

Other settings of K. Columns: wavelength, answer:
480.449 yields 19.55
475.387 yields 16.99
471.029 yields 16.66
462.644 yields 18.28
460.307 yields 18.14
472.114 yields 17.58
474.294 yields 18.1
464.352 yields 18.76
